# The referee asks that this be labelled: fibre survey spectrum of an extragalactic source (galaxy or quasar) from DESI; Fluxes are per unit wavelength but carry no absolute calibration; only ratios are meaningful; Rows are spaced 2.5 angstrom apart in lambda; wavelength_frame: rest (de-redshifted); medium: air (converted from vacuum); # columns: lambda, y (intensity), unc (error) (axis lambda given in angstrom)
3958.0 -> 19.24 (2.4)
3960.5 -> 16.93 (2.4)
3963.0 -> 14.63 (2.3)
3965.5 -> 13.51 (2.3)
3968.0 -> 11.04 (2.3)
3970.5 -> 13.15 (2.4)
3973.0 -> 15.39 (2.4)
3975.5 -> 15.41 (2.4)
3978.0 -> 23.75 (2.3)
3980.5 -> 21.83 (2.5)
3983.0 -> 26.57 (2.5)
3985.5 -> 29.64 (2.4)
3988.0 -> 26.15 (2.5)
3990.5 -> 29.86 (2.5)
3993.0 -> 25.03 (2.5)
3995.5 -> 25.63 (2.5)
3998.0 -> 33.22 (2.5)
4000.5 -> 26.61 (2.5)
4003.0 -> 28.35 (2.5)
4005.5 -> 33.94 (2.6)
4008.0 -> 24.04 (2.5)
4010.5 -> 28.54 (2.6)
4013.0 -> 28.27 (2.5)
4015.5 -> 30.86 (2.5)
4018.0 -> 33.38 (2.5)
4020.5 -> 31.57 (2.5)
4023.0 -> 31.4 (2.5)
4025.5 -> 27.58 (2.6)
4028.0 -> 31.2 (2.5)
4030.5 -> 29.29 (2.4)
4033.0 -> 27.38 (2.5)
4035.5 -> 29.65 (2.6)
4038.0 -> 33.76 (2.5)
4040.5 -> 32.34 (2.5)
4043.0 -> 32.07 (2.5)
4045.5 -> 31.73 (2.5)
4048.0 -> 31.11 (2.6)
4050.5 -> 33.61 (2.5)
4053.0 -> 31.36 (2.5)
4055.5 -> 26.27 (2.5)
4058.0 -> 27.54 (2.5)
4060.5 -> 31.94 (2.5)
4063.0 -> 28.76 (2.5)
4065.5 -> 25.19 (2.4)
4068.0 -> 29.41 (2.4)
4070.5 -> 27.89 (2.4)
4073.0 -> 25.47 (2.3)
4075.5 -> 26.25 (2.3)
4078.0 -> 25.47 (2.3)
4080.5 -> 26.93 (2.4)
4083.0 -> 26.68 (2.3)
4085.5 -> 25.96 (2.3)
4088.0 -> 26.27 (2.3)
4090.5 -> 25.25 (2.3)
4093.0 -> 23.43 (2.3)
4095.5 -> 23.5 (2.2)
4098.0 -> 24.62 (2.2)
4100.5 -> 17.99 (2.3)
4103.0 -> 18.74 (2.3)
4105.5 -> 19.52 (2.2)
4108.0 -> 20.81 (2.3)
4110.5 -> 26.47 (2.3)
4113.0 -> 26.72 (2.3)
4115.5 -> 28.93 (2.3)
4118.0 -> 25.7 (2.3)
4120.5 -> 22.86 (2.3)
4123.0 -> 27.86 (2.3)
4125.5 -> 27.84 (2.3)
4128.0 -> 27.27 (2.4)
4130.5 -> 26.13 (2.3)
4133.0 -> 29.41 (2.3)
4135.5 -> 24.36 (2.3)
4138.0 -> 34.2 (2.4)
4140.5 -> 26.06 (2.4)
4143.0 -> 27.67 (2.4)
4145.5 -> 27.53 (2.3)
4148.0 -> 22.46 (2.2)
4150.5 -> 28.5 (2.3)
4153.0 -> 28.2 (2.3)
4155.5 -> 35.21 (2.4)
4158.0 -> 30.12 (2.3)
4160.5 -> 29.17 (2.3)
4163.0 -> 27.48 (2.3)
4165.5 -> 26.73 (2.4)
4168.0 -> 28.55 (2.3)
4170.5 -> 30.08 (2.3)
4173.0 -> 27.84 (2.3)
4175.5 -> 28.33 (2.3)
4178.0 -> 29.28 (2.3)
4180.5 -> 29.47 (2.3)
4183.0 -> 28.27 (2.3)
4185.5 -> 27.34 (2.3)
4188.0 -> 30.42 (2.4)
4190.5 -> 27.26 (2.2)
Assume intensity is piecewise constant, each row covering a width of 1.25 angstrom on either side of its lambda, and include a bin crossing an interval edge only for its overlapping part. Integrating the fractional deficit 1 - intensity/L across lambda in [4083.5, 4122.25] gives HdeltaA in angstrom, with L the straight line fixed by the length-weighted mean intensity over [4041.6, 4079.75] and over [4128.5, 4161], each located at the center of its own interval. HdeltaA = 6.4 angstrom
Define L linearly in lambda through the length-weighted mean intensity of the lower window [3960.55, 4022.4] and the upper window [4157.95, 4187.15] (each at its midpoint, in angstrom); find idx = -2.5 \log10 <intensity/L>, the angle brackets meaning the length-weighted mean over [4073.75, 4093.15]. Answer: 0.027 mag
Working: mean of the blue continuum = 24.5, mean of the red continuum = 28.5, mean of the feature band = 25.9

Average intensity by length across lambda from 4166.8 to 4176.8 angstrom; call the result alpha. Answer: 28.7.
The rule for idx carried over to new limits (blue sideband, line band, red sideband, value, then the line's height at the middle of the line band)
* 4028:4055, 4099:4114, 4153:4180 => 0.36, 30.1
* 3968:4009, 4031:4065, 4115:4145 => -0.18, 25.7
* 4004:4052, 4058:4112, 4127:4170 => 0.17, 29.5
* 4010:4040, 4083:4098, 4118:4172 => 0.16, 29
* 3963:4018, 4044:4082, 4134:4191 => -0.10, 26.1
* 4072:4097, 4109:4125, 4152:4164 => 0.05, 27.6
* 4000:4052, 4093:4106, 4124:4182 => 0.35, 29.2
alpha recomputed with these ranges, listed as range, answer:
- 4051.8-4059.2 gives 28.4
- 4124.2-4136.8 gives 27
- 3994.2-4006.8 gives 29.5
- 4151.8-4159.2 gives 31.2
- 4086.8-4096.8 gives 24.6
